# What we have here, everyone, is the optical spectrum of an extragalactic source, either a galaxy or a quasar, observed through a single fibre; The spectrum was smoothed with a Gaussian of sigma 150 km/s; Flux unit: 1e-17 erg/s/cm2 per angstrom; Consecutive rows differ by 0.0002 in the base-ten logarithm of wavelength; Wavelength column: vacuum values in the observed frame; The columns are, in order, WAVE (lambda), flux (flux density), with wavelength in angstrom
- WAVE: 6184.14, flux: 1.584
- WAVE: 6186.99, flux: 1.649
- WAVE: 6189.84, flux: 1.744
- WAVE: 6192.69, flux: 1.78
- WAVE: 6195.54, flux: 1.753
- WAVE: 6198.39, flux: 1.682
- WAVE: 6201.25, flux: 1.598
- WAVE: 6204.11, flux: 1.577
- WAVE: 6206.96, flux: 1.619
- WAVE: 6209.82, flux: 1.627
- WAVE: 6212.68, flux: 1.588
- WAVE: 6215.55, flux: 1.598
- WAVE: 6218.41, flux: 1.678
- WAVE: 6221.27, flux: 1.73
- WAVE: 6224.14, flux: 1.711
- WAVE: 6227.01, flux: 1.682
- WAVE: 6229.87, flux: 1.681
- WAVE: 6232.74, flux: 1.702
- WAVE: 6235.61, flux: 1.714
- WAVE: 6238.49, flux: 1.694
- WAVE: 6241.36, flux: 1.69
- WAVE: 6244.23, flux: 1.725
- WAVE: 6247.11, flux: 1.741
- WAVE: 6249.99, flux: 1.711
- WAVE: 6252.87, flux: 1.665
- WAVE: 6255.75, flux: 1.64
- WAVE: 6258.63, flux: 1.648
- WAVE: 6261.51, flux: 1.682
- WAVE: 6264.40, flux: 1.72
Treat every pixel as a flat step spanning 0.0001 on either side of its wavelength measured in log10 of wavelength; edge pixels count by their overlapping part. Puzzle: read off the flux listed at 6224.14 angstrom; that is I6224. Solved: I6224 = 1.711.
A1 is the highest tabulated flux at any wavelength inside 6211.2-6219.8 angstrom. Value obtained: 1.678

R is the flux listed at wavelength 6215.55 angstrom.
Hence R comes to 1.598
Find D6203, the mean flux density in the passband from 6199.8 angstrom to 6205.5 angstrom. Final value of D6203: 1.59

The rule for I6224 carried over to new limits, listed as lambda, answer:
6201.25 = 1.598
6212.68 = 1.588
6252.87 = 1.665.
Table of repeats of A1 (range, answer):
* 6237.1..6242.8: 1.694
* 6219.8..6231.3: 1.73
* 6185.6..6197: 1.78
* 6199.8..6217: 1.627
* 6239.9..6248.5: 1.741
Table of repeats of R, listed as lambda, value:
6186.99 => 1.649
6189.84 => 1.744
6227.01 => 1.682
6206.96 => 1.619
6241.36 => 1.69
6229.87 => 1.681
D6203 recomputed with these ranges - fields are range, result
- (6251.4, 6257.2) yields 1.65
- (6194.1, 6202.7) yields 1.68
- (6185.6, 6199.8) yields 1.72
